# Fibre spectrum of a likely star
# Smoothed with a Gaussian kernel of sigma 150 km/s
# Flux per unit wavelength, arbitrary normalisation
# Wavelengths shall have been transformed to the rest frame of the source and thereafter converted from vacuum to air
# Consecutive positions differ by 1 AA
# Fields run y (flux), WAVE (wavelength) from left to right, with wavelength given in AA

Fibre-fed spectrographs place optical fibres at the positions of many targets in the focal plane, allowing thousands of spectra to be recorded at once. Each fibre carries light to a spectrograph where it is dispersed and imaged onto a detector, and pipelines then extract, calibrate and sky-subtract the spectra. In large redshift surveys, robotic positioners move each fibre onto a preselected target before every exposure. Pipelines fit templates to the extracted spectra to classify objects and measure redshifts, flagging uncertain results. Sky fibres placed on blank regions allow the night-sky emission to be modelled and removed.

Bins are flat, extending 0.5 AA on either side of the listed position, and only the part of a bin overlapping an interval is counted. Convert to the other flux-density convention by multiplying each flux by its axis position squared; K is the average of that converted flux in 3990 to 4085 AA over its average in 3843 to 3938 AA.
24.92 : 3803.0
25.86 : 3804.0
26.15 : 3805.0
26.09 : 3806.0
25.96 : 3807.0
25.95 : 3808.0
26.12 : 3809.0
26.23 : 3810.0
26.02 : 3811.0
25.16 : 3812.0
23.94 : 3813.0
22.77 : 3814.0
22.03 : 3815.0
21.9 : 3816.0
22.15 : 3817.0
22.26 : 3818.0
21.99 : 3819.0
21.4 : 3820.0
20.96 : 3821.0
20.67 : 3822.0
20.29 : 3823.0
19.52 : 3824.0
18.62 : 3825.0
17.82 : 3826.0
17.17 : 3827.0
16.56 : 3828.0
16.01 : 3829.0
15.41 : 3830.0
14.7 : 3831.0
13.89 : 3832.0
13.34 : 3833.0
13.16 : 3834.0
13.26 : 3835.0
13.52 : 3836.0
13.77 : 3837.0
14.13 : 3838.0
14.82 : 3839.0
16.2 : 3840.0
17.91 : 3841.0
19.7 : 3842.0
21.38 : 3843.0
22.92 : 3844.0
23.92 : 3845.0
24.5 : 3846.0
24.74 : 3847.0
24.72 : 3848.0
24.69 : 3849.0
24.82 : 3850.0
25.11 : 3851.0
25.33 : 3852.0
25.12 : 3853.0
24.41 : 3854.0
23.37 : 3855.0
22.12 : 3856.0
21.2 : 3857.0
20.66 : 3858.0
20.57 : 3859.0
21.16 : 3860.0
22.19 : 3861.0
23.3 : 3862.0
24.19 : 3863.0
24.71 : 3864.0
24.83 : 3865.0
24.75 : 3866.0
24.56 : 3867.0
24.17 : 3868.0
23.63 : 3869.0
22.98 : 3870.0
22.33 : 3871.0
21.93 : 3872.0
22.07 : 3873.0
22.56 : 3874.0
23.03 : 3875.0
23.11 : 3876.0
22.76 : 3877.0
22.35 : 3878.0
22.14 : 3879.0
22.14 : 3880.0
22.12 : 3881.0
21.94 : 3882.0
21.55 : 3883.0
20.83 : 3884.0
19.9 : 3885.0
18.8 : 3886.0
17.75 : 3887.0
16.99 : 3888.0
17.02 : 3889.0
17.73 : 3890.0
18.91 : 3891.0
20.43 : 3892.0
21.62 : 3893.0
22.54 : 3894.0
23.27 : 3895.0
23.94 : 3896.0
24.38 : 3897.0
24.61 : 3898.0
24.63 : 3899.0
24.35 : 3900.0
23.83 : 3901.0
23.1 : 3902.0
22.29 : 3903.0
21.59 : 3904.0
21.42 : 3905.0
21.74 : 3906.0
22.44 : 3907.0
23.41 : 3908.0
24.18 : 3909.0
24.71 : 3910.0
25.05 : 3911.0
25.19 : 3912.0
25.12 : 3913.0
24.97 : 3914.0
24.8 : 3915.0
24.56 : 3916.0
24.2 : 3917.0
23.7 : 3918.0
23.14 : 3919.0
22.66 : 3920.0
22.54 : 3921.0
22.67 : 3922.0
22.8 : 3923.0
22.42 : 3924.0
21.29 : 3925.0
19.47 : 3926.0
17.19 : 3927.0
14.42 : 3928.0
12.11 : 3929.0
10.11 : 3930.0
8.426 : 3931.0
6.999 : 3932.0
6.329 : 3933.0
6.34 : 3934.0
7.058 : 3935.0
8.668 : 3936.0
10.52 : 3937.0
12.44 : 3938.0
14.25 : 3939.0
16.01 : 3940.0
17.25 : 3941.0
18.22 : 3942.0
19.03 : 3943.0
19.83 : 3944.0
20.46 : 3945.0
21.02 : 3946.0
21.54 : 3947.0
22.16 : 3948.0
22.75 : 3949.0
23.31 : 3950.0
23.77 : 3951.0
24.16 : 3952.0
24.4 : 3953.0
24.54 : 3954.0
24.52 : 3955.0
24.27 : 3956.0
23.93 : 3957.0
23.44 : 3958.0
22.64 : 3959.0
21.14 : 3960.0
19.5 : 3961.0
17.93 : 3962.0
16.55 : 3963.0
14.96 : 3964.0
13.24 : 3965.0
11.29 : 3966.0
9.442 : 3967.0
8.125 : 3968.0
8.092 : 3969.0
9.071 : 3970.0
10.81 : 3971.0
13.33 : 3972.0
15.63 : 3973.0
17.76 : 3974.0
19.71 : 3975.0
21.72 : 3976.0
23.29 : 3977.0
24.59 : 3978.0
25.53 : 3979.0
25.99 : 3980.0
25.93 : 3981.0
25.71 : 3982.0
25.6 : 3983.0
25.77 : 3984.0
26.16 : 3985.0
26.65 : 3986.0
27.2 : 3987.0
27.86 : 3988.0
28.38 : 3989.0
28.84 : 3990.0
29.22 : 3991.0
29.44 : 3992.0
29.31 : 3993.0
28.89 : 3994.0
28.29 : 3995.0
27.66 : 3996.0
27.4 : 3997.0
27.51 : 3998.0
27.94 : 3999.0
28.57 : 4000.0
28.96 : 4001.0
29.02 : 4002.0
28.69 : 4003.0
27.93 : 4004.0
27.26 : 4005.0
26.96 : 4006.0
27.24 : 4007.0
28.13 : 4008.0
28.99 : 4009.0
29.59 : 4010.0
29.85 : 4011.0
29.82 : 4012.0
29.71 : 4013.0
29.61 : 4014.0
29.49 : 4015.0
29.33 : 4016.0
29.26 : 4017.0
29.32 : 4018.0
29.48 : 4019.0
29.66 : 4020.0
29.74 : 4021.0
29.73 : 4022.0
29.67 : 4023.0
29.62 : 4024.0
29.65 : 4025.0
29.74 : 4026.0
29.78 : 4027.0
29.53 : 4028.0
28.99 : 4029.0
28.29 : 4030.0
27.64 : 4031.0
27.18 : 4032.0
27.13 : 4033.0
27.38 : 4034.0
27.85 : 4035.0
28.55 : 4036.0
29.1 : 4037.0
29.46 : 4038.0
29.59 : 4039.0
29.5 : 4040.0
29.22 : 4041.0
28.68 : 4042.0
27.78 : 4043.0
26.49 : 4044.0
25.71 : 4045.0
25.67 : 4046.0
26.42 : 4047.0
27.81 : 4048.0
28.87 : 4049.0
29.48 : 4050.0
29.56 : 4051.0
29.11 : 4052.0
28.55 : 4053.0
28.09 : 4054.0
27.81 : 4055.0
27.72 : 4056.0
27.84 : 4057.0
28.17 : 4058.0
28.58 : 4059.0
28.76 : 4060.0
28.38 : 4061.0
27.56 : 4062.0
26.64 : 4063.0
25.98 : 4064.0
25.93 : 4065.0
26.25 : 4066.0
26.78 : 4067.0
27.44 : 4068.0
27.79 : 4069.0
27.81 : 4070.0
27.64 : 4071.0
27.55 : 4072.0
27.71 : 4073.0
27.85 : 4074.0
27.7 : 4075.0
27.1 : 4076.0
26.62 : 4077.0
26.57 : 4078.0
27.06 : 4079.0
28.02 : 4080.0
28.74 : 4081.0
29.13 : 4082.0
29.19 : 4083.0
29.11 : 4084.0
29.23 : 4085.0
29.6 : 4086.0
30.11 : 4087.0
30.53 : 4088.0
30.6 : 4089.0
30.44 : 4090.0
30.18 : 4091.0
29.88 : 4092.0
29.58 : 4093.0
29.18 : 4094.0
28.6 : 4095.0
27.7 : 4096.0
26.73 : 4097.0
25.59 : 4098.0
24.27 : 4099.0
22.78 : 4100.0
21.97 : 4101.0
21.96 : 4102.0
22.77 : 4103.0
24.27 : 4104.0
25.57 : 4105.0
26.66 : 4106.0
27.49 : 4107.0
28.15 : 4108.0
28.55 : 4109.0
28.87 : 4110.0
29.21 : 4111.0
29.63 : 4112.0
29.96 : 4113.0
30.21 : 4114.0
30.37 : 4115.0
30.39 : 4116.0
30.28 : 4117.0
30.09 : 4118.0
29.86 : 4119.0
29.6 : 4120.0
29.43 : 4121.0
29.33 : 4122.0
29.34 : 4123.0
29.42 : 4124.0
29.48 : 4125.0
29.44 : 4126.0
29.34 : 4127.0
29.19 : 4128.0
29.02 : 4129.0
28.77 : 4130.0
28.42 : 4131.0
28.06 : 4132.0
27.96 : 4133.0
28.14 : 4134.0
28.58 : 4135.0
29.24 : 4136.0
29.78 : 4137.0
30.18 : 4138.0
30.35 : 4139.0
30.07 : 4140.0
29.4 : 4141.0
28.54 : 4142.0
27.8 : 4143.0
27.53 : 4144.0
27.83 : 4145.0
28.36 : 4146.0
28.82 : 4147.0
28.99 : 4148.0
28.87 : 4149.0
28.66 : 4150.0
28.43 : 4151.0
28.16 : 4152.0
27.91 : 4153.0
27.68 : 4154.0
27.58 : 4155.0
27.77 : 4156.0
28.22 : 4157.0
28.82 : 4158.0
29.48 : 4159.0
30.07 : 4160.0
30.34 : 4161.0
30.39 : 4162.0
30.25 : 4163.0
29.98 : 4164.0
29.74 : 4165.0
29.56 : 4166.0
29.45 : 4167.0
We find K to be 1.44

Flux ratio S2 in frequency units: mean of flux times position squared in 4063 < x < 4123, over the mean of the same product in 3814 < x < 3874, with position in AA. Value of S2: 1.5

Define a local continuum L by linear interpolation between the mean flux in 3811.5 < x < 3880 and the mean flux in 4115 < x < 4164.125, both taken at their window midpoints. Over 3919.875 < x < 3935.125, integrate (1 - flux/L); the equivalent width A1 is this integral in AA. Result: 5.3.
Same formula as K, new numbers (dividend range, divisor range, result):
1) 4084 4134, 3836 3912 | 1.44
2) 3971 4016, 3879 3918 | 1.24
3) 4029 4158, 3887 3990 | 1.52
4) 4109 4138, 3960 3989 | 1.63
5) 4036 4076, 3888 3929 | 1.35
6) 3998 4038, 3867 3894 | 1.45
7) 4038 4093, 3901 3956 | 1.54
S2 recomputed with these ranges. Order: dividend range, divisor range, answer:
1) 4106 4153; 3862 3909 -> 1.48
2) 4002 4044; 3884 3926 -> 1.37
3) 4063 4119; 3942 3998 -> 1.35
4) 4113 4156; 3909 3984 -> 1.68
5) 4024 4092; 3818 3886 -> 1.50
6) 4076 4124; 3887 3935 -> 1.52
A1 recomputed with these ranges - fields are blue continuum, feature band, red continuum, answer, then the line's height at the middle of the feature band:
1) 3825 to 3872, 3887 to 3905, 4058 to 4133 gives 0.2 AA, 22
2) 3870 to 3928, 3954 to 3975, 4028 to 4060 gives 7.0 AA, 24.9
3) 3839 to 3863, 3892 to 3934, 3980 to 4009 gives 6.3 AA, 24.7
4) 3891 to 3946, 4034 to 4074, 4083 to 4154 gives -3.6 AA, 25.6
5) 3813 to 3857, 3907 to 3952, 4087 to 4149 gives 7.5 AA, 22.7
